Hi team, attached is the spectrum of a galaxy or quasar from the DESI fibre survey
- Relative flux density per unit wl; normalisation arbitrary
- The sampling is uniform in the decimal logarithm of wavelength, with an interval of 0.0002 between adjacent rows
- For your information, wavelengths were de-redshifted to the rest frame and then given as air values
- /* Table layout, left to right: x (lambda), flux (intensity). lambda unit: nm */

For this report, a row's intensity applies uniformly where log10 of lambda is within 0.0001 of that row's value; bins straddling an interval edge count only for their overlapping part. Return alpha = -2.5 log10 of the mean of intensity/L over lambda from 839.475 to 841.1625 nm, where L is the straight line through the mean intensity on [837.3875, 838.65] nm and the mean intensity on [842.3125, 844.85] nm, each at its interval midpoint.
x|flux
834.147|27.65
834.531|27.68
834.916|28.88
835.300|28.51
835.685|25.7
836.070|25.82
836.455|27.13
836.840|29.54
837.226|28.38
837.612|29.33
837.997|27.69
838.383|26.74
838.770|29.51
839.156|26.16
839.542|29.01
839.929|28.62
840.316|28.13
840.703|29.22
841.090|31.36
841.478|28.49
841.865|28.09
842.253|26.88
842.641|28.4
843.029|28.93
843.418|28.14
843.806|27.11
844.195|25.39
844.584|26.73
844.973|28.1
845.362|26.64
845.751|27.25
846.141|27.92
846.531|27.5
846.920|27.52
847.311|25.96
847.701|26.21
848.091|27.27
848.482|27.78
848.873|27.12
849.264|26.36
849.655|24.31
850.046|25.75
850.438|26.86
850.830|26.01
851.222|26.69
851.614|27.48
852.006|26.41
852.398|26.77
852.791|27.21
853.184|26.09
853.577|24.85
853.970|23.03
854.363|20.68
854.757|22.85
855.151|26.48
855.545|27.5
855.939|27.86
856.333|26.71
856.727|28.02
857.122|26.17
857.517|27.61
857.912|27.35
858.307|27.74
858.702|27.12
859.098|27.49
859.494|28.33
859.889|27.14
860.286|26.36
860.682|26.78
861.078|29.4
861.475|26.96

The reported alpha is -0.052 mag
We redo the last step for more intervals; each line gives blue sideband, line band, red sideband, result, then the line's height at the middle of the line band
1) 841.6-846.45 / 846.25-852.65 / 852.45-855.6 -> -0.026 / 26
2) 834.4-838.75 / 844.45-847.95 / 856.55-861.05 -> 0.021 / 27.6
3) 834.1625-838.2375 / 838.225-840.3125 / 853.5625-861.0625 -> -0.015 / 27.6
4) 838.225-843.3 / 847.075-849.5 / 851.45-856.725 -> 0.007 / 26.9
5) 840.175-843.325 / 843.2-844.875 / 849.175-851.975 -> 0.044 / 28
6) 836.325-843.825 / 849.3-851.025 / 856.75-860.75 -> 0.080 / 27.8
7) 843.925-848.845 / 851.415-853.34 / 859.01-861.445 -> 0.018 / 27.3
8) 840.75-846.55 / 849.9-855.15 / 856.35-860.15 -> 0.086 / 27.6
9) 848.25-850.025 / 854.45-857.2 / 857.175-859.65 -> 0.036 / 27.2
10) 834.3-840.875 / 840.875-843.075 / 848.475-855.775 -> -0.053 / 27.3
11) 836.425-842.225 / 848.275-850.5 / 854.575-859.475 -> 0.052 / 27.6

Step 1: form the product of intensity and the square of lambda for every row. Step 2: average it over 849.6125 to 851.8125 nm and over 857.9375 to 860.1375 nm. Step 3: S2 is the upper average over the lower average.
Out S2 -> 1.07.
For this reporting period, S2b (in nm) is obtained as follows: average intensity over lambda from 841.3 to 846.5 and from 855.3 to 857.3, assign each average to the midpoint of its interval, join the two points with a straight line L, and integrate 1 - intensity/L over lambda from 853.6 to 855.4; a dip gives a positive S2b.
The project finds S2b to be 0.25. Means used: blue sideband 27.5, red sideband 27.2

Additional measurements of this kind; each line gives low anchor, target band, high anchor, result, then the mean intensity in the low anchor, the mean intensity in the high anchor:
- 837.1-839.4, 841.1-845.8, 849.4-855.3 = -0.11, 28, 25.4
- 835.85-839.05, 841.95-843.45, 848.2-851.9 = -0.04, 27.9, 26.5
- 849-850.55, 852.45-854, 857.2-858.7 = 0.05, 25.8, 27.4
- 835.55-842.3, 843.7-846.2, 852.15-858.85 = 0.04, 28.1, 26.1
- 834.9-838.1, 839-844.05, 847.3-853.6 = -0.18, 27.8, 26.5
